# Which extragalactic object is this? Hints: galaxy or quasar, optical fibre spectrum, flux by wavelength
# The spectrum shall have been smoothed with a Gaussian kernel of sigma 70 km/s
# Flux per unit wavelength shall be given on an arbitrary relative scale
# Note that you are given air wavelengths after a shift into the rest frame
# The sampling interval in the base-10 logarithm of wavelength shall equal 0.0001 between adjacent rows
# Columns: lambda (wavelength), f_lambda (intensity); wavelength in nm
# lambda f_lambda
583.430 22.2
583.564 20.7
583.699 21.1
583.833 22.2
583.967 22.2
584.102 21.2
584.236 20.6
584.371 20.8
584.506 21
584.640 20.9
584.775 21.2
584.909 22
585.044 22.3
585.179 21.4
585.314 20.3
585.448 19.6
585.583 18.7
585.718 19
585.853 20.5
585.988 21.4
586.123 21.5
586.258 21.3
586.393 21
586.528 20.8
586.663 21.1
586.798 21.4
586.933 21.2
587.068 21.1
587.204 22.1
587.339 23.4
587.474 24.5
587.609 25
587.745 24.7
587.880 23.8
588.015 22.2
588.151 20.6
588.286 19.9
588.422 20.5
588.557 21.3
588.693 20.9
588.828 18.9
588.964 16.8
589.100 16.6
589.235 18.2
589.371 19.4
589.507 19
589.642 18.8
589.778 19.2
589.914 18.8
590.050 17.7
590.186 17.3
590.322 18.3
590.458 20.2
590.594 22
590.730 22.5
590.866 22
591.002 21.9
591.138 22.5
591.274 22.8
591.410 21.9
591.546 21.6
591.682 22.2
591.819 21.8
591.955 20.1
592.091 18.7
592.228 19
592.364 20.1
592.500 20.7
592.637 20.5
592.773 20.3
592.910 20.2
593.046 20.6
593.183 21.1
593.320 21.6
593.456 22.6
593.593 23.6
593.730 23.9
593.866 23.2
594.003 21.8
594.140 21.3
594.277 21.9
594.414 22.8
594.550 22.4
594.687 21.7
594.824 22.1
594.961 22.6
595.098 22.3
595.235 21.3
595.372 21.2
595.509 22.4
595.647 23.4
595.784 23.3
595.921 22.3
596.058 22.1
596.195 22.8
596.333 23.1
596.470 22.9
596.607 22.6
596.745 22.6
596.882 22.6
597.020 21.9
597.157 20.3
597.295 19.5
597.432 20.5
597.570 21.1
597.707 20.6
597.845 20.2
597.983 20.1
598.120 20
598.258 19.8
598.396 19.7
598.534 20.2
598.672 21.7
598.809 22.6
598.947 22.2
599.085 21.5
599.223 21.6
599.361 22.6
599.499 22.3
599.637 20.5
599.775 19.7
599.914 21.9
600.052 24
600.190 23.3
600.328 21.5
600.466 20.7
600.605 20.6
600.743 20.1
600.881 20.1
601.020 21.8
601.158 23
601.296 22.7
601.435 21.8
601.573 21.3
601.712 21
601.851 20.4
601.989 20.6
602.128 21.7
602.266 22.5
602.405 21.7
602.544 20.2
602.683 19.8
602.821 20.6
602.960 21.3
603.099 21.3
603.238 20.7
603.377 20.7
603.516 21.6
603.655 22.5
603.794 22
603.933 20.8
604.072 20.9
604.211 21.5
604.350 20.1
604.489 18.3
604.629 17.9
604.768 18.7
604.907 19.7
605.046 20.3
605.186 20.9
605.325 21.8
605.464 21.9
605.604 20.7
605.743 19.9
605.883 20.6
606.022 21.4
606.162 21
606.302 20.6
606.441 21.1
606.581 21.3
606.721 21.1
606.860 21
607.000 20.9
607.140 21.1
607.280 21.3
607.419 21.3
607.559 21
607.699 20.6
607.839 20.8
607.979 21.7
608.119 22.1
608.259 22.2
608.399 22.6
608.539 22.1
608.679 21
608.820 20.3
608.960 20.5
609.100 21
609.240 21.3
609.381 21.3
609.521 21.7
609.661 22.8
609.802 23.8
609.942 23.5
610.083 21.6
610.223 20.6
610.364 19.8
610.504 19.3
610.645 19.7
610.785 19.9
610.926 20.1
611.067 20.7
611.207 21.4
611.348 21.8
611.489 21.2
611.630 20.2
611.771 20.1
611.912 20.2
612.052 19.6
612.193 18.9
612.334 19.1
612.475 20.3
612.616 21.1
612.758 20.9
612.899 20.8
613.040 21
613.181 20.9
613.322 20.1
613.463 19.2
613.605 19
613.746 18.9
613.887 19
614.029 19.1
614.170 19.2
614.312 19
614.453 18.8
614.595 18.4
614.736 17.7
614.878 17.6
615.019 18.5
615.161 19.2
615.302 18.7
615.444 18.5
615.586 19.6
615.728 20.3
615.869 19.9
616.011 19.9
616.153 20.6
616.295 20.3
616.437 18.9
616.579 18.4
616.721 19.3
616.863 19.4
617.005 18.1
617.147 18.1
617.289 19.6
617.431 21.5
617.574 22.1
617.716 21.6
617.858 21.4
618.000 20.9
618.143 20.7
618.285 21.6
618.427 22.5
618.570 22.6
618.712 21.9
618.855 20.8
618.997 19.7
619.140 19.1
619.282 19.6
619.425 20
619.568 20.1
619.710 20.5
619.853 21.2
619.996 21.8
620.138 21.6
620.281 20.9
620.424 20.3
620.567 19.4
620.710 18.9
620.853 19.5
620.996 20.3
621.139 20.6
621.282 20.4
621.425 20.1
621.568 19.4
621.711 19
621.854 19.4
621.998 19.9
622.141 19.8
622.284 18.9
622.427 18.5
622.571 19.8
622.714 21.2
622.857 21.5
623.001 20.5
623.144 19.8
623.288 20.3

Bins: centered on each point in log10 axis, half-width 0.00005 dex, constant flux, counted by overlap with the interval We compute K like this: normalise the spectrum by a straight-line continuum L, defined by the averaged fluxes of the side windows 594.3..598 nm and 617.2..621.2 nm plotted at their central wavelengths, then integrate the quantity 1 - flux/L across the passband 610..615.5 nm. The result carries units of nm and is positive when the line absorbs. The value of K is 0.340 nm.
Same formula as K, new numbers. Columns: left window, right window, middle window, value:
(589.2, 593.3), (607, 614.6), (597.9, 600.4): -0.11 nm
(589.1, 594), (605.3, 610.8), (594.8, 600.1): -0.20 nm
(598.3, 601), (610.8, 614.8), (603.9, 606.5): 0.04 nm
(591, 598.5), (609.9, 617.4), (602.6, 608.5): -0.11 nm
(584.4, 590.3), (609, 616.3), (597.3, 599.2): -0.03 nm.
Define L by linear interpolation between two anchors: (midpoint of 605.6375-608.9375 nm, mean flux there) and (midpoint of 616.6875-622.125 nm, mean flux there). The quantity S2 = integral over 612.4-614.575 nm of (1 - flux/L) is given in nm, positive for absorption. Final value 0.10 nm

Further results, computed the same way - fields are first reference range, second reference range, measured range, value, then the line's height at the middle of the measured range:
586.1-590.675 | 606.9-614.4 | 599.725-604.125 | -0.15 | 20.6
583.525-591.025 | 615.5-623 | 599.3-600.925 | -0.07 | 20.5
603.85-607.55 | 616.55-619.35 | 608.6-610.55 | -0.07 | 20.6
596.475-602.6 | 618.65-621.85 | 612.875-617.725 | 0.25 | 20.5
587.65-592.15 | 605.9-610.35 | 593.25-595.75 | -0.20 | 20.7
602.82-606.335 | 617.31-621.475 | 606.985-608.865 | -0.06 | 20.7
